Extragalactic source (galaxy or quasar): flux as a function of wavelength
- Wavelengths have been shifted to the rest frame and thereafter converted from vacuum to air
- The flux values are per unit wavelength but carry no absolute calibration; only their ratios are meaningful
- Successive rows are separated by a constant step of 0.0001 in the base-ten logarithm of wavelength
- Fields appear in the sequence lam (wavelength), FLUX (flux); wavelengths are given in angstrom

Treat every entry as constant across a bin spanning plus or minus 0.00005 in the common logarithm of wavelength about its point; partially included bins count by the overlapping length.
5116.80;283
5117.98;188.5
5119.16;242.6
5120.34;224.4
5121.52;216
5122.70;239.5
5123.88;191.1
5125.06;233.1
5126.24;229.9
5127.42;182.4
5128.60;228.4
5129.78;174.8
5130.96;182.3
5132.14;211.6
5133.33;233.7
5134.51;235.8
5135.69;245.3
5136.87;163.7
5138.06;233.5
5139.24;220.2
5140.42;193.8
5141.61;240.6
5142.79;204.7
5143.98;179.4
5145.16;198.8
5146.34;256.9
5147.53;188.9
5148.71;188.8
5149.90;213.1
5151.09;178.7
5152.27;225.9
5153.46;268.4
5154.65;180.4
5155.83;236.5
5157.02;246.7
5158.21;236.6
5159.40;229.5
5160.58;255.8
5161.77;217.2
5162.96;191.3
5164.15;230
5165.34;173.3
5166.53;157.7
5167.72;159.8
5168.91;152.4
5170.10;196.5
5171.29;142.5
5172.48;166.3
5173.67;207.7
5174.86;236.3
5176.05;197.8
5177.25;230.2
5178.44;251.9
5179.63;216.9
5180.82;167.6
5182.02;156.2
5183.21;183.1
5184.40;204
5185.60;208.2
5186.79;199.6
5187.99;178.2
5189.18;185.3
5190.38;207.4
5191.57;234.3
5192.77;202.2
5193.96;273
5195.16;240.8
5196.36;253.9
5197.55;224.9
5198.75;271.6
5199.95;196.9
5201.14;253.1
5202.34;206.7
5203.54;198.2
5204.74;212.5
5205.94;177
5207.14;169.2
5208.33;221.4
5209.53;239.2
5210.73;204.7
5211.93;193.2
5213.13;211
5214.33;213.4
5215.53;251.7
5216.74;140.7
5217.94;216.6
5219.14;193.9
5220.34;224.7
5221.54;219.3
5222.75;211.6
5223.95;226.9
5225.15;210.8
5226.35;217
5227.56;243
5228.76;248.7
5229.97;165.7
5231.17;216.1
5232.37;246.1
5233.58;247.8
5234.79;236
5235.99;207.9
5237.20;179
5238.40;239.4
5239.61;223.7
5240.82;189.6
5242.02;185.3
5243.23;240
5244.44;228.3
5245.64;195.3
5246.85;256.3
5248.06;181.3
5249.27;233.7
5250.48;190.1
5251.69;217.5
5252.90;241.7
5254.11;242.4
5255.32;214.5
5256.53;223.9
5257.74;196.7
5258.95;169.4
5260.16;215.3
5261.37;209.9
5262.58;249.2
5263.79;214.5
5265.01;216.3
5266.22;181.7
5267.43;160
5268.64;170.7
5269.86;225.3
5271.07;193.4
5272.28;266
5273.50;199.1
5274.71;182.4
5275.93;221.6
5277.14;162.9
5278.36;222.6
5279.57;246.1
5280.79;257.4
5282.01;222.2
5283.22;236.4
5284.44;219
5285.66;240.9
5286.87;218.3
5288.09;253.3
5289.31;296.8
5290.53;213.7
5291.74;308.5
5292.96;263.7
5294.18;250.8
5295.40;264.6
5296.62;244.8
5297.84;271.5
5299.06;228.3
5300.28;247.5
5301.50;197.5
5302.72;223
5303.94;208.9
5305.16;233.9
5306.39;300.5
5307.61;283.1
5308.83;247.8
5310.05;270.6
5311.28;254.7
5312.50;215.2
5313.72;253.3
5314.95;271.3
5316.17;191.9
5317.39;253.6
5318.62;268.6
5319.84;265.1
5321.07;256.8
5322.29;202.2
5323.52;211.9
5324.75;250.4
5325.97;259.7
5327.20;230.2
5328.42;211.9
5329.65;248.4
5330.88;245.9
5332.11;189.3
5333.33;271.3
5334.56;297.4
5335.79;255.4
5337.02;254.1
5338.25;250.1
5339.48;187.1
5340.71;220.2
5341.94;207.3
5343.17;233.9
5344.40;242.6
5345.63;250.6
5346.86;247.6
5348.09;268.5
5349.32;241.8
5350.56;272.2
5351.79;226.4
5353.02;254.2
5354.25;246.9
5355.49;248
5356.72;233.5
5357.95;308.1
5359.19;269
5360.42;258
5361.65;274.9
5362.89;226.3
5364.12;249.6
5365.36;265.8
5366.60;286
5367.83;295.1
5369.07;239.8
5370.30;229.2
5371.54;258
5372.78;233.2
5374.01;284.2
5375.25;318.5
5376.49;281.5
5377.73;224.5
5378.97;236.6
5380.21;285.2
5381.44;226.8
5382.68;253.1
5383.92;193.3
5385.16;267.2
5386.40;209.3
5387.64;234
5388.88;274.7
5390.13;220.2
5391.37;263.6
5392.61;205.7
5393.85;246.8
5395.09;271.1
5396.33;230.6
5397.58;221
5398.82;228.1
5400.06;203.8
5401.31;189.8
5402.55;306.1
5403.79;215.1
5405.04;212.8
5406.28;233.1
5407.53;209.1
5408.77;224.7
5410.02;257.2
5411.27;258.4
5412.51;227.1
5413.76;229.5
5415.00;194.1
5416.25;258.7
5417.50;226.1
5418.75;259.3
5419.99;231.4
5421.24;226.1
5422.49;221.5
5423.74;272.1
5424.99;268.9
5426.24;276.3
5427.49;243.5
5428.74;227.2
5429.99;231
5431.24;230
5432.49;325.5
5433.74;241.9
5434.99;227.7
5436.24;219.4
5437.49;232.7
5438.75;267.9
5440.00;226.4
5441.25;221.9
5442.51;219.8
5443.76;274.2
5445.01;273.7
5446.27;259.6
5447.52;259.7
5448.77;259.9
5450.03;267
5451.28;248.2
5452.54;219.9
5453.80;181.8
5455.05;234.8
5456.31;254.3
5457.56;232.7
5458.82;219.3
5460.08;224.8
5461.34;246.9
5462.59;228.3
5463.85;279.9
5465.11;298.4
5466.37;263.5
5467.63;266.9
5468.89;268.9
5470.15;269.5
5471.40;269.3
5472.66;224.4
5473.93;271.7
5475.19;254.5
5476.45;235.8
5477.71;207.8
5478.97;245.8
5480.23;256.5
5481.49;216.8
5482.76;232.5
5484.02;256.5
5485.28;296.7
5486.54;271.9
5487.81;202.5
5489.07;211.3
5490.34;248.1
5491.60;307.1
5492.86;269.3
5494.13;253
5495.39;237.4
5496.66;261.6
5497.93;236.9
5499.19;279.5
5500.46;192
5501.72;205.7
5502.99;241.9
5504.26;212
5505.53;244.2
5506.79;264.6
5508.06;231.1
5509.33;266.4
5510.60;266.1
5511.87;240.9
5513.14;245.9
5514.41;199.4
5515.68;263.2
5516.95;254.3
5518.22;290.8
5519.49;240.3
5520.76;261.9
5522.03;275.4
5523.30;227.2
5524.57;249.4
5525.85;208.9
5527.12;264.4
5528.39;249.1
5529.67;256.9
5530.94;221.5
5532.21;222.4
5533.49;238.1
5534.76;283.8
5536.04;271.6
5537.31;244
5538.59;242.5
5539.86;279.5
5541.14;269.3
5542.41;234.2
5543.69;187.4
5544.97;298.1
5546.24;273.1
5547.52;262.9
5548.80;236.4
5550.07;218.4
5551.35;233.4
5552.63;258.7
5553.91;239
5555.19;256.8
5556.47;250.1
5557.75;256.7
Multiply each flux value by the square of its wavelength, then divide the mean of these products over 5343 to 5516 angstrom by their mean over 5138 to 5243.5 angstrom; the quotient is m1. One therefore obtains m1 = 1.28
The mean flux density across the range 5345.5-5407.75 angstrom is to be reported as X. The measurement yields 248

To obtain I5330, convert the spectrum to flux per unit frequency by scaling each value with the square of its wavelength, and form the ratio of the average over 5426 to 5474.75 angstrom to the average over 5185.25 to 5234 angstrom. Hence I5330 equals 1.26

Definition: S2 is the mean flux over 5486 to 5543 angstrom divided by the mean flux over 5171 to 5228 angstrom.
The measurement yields 1.18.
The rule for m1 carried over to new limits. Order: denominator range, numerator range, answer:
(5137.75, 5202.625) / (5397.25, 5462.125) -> 1.26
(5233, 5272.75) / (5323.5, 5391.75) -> 1.21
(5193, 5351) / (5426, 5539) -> 1.17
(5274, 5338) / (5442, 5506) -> 1.08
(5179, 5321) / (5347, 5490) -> 1.18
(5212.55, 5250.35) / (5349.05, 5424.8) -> 1.20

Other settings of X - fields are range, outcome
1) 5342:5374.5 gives 255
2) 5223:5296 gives 222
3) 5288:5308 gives 252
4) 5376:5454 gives 240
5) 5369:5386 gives 252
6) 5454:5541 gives 248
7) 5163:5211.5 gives 205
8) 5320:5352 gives 240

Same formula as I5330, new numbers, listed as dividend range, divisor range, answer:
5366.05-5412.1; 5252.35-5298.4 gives 1.13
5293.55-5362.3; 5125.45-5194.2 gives 1.27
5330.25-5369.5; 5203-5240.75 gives 1.24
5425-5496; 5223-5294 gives 1.21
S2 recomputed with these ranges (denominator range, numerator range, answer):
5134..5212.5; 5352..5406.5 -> 1.18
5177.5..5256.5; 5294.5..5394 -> 1.15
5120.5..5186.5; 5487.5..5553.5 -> 1.19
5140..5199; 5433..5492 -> 1.18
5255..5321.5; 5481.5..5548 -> 1.07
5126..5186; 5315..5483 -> 1.19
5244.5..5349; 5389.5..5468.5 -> 1.04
